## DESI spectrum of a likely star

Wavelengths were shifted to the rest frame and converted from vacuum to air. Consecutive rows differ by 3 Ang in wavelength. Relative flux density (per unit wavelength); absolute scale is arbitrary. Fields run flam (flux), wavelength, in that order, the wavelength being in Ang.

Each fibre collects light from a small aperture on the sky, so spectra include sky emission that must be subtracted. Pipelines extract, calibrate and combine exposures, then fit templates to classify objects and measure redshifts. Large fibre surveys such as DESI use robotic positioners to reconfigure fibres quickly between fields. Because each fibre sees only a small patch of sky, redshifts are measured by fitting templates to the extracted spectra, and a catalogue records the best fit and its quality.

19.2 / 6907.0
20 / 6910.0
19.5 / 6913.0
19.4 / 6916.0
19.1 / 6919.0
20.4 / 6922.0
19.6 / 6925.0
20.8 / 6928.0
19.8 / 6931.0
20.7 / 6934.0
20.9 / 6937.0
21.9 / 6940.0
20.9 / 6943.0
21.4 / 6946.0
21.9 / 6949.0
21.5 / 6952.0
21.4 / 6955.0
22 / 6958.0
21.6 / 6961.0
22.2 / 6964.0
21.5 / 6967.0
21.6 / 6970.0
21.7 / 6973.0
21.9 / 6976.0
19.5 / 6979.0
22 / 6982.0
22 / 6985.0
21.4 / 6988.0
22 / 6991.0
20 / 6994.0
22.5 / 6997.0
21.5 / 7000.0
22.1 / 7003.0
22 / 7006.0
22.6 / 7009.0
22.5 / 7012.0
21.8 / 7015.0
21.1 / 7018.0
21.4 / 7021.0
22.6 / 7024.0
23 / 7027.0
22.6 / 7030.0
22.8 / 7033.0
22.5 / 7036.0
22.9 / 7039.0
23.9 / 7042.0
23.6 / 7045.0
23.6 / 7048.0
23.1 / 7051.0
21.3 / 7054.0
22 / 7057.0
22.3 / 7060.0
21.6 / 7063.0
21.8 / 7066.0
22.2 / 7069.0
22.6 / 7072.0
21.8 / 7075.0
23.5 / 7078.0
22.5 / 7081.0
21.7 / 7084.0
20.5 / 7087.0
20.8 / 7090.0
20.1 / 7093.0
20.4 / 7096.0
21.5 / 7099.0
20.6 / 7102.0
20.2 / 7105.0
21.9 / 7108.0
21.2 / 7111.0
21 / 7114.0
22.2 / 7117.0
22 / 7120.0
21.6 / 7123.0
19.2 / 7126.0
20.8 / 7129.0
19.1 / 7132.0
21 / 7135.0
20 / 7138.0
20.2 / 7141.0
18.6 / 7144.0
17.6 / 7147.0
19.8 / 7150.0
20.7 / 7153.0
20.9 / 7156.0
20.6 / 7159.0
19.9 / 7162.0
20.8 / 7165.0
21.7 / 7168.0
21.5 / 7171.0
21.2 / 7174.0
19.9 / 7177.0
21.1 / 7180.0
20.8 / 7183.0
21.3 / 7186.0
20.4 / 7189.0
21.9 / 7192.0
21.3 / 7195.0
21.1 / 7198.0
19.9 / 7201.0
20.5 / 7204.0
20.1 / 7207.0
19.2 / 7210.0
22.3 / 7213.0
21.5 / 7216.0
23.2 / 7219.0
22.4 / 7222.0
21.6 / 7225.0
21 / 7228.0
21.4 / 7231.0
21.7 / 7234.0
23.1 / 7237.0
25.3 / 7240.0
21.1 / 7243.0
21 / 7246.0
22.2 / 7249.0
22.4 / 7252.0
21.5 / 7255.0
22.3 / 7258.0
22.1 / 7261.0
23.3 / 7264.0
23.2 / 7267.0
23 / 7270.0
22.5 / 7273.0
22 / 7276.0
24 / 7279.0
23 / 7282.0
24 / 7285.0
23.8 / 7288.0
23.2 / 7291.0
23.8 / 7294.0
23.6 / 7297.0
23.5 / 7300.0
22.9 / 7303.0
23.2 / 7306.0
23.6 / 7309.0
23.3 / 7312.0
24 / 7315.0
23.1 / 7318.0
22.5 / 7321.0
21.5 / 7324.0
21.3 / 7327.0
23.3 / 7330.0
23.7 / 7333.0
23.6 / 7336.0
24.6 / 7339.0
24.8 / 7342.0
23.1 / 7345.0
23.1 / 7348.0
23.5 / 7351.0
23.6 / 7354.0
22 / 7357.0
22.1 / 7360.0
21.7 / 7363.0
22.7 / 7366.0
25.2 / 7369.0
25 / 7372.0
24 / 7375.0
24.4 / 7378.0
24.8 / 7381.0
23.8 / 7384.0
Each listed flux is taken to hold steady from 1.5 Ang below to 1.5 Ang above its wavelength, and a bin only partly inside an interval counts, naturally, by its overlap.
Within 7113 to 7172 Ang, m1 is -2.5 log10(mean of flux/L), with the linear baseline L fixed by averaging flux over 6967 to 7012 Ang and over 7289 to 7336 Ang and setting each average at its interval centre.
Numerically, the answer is 0.10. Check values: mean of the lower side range 21.7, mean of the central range 20.4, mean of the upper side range 23.1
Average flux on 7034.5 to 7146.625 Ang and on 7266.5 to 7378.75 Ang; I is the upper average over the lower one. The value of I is 1.08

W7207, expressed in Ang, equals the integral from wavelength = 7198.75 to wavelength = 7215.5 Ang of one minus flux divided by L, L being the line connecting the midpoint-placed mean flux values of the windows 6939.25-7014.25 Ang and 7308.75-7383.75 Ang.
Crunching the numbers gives 1.6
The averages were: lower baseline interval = 21.7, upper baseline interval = 23.4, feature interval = 20.5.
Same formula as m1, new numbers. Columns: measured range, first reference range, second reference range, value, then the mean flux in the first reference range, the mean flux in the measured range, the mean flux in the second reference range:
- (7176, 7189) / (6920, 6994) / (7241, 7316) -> 0.08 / 21.2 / 20.8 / 22.9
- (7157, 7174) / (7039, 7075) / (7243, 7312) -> 0.09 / 22.5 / 20.9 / 22.9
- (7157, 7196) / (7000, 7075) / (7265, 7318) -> 0.10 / 22.4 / 20.9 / 23.3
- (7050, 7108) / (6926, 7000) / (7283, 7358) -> 0.02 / 21.4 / 21.6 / 23.3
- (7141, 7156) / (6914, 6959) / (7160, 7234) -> 0.08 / 20.8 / 19.4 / 21.1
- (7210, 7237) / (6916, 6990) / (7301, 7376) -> 0.04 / 21.1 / 21.8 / 23.3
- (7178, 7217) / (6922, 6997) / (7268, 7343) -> 0.09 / 21.3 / 20.9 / 23.3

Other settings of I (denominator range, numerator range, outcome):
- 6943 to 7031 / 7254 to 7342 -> 1.06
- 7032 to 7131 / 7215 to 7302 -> 1.04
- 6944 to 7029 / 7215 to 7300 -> 1.04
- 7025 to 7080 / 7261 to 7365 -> 1.02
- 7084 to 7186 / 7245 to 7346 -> 1.12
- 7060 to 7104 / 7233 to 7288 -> 1.05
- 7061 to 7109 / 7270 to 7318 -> 1.09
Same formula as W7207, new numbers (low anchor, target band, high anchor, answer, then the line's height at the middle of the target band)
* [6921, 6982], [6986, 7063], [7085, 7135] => -4.6 Ang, 21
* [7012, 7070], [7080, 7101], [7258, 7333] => 1.4 Ang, 22.6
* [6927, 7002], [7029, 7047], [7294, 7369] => -1.1 Ang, 21.7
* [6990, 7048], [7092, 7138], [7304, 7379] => 3.6 Ang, 22.6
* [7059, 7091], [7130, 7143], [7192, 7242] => 1.0 Ang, 21.8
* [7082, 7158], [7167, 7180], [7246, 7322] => 0.2 Ang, 21.4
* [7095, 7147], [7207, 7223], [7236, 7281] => 0.3 Ang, 22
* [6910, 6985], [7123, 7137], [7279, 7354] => 1.2 Ang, 22.1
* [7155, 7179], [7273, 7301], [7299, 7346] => -0.8 Ang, 22.7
